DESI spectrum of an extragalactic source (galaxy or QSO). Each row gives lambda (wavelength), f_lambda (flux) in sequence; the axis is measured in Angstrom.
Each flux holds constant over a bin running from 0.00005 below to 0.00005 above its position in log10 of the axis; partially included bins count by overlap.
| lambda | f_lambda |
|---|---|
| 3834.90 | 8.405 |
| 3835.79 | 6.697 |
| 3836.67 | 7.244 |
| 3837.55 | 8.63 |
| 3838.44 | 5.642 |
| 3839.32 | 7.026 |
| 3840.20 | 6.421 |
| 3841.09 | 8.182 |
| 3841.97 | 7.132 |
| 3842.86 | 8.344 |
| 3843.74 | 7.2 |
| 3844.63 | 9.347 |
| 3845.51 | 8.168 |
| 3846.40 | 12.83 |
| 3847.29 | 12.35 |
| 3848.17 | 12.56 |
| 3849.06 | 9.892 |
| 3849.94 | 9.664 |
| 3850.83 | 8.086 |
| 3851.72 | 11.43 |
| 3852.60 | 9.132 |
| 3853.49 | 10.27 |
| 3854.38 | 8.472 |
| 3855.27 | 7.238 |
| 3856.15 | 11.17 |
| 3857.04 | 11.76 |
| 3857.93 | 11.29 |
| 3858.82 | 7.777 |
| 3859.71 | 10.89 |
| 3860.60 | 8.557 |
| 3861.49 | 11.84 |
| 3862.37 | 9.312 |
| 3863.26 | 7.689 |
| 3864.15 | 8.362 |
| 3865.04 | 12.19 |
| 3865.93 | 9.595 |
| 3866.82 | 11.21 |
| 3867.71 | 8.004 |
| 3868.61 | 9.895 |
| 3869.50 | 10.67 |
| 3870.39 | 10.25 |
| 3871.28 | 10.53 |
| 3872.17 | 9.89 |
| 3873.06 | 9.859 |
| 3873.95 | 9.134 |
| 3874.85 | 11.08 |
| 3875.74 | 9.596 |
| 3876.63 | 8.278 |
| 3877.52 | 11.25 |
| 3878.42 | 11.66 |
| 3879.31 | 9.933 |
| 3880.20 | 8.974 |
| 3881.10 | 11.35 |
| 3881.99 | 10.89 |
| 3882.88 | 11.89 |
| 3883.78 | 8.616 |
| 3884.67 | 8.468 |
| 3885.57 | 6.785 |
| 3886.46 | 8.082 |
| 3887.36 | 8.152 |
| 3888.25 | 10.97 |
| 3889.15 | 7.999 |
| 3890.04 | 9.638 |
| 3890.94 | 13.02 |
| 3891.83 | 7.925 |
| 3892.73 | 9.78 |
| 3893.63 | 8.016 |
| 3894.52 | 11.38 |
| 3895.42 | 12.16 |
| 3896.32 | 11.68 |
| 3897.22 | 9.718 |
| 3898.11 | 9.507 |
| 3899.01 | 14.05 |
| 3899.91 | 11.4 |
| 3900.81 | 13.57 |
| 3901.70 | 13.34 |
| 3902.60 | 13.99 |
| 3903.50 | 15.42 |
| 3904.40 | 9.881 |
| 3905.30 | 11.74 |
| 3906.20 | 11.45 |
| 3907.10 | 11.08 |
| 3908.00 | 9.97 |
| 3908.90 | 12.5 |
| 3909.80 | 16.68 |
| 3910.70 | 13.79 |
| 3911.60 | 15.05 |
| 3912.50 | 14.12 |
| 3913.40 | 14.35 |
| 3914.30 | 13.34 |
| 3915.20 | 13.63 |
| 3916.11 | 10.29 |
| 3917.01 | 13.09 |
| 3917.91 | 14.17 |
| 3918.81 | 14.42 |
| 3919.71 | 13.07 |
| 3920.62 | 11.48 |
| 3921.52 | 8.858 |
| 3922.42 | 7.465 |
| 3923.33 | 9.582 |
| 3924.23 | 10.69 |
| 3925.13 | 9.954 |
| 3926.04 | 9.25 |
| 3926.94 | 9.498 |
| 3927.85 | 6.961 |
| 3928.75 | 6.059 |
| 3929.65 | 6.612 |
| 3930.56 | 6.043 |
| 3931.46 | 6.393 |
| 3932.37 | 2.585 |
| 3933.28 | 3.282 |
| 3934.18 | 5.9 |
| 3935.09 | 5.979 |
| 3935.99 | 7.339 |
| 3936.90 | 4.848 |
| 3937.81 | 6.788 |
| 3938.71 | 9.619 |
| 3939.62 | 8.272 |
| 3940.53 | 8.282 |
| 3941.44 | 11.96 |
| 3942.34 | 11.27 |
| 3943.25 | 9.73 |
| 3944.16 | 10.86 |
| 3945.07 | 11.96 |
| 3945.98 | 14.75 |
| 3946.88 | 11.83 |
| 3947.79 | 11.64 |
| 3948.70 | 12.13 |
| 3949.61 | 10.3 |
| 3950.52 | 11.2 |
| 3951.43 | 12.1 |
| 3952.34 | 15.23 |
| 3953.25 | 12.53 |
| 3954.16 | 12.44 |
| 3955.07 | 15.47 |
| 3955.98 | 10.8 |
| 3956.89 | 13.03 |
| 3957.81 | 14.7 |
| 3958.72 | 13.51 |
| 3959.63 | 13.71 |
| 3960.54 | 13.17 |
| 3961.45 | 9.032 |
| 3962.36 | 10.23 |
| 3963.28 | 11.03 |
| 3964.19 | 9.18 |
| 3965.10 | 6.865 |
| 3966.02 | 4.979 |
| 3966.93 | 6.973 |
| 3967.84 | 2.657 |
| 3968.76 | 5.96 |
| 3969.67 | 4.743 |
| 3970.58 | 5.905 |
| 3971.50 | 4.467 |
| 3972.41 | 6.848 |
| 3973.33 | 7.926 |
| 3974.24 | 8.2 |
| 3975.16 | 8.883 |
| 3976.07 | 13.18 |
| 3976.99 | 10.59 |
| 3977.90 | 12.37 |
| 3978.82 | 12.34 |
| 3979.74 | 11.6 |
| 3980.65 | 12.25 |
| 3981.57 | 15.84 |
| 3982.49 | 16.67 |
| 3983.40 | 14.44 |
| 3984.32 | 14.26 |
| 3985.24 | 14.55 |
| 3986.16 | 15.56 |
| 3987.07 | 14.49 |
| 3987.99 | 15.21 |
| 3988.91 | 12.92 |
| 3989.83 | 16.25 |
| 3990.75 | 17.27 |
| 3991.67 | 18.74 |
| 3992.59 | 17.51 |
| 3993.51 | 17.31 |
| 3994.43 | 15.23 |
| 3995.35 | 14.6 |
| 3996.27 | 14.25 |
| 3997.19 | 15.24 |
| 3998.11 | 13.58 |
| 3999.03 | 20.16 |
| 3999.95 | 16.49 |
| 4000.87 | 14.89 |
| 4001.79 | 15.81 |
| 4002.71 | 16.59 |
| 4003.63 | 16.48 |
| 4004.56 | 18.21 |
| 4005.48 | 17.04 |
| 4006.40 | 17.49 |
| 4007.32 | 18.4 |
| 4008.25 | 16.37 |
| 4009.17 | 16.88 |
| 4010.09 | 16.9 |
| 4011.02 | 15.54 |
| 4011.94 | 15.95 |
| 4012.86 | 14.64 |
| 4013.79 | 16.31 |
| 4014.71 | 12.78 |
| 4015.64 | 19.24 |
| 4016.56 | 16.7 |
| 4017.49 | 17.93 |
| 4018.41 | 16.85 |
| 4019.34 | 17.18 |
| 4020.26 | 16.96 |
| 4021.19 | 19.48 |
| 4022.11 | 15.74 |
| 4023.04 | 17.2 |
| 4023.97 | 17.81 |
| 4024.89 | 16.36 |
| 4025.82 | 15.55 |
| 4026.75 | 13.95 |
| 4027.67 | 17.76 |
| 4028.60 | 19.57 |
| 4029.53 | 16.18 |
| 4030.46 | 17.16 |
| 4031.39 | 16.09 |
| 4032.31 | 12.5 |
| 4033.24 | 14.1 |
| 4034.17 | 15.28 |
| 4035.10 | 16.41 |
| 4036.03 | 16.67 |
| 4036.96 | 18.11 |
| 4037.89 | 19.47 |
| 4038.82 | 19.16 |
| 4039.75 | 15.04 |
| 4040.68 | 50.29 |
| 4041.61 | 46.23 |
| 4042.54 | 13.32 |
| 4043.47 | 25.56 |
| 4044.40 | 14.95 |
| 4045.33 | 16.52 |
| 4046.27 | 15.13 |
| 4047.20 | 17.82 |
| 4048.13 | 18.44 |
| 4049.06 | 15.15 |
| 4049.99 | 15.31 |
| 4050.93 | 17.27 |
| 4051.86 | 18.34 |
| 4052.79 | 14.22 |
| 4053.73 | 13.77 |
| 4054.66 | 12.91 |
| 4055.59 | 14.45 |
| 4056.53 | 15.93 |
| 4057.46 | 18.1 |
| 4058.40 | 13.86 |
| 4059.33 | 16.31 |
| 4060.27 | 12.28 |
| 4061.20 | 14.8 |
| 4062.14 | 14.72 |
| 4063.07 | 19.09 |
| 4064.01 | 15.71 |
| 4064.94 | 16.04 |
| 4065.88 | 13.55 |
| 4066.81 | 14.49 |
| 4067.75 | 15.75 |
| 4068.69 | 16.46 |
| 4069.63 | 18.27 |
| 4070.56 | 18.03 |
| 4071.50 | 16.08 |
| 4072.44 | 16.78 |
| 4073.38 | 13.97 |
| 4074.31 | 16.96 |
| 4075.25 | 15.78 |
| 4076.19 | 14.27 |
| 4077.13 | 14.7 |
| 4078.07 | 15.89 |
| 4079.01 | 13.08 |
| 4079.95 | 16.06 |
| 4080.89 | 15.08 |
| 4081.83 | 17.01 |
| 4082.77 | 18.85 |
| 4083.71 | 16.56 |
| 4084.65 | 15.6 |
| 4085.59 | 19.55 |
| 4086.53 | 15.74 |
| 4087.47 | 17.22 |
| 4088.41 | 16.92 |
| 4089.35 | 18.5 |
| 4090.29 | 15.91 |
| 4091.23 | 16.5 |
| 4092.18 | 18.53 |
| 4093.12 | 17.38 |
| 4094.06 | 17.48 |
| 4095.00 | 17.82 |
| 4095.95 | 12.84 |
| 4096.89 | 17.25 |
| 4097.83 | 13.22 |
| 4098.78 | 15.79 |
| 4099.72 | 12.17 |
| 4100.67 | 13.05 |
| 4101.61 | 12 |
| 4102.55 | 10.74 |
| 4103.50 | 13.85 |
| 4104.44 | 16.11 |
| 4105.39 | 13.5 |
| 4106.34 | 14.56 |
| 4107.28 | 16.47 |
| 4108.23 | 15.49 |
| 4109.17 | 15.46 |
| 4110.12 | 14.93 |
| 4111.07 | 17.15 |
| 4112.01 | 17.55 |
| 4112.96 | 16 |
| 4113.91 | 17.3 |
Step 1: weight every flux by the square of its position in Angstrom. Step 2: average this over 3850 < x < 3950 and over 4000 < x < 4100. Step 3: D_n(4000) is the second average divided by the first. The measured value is 1.78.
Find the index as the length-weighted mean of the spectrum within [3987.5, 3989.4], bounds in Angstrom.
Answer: 14.1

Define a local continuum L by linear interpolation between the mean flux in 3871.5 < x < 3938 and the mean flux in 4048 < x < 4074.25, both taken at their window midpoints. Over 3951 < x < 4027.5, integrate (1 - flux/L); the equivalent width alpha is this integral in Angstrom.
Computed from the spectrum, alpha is -3.1 Angstrom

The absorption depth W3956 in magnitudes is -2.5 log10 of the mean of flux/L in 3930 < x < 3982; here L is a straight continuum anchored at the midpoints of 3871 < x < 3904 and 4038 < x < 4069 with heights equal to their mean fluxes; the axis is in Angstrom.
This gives 0.37 mag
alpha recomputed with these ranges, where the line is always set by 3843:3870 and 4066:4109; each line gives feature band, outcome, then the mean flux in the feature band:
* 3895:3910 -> -1.5 Angstrom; 12.2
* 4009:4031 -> -4.2 Angstrom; 16.7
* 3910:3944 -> 5.8 Angstrom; 9.63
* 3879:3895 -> 1.6 Angstrom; 9.55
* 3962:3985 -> 5.9 Angstrom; 9.58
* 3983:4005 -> -4.1 Angstrom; 15.8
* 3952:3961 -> -0.7 Angstrom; 13.4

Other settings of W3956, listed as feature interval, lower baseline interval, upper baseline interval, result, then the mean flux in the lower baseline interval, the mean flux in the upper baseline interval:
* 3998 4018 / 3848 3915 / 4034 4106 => -0.13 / 10.7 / 16.8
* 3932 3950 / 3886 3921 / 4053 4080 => 0.38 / 11.9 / 15.4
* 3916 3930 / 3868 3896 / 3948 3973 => -0.02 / 9.87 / 9.97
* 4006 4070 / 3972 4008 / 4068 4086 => -0.12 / 14.6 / 16.2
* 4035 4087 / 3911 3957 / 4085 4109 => -0.21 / 10.3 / 15.5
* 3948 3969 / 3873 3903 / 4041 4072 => 0.21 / 10.4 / 17.1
